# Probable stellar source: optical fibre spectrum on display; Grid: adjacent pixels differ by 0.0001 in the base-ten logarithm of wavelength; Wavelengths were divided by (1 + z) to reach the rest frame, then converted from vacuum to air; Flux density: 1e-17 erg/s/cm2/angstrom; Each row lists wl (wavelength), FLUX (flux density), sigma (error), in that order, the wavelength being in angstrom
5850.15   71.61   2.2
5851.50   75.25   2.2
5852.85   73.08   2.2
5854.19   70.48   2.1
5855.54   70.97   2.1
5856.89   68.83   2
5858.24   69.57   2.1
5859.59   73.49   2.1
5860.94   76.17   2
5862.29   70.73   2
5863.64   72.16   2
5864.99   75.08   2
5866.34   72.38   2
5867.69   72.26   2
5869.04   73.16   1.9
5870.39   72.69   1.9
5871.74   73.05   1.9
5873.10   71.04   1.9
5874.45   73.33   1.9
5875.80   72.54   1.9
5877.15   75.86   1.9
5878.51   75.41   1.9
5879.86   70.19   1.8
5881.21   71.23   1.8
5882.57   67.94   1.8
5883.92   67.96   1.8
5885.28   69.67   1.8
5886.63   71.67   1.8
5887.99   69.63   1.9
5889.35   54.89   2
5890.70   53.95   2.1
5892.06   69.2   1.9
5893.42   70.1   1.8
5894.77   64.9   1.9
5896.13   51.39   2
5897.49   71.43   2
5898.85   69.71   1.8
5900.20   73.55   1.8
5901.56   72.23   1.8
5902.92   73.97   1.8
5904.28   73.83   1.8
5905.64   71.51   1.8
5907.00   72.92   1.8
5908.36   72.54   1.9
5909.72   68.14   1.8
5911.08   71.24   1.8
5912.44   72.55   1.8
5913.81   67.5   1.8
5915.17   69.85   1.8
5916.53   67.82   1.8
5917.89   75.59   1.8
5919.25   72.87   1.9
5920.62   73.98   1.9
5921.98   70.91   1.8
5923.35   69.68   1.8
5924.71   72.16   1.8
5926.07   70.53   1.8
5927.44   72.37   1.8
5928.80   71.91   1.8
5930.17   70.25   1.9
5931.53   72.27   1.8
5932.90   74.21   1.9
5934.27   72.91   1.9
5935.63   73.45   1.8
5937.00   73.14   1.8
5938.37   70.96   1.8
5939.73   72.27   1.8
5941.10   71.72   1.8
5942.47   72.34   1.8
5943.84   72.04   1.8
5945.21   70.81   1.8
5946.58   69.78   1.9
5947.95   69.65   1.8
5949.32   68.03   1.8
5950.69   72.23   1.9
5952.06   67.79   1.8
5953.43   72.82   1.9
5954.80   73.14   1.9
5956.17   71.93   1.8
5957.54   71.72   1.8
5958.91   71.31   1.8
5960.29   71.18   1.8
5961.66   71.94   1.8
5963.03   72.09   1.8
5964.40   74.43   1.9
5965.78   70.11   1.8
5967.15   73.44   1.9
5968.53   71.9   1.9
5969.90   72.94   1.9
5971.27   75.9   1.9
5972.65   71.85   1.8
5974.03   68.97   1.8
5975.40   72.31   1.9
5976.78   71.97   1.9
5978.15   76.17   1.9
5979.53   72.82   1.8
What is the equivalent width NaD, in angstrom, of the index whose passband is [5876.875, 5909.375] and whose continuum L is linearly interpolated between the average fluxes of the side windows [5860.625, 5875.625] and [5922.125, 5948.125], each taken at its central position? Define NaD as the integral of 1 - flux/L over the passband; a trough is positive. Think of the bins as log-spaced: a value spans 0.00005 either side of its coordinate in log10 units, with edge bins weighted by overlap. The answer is 1.6 angstrom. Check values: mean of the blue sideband 72.8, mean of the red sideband 71.7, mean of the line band 68.9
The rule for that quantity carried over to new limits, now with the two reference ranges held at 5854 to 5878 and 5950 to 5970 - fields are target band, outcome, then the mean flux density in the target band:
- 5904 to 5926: 0.2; 71.4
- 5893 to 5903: 0.6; 68.1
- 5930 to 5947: 0.0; 72.1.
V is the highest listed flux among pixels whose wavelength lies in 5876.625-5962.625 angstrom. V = 75.86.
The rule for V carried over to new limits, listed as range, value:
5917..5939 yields 75.59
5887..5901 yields 73.55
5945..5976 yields 75.9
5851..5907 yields 76.17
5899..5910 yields 73.97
